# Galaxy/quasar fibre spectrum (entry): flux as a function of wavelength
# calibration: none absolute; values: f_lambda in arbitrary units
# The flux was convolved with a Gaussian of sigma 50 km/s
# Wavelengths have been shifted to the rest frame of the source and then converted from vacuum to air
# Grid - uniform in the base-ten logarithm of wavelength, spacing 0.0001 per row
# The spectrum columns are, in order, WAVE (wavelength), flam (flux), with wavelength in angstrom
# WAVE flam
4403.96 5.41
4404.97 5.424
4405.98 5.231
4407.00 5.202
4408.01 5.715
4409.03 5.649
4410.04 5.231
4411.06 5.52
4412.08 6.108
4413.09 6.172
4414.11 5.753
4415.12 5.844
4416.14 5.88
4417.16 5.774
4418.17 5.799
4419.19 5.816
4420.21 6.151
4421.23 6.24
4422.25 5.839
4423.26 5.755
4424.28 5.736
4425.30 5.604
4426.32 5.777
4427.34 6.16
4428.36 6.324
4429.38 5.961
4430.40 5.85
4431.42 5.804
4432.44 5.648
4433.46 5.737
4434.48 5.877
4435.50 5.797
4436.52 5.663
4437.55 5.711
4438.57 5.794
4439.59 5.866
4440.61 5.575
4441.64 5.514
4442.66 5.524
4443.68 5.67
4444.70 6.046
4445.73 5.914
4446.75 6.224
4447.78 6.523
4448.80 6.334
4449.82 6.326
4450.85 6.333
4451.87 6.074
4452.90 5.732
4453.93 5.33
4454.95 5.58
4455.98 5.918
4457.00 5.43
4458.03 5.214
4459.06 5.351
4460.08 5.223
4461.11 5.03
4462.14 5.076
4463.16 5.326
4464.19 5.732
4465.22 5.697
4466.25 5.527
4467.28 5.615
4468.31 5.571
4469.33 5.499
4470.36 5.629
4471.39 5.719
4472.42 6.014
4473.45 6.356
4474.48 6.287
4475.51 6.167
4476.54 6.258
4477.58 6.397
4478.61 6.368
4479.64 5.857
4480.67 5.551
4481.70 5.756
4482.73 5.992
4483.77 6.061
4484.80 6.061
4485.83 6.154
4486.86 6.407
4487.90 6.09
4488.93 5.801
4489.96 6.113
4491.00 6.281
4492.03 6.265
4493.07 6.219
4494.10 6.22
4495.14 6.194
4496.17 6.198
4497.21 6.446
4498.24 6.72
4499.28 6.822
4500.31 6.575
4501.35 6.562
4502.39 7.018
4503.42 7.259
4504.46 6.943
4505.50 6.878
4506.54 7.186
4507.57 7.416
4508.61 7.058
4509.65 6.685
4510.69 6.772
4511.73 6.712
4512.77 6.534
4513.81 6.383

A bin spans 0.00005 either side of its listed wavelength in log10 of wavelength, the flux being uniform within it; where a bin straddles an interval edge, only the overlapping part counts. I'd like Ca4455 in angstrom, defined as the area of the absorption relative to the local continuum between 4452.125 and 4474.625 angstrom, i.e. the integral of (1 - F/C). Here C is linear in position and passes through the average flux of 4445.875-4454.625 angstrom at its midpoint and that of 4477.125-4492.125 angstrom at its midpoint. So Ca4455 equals 1.9 angstrom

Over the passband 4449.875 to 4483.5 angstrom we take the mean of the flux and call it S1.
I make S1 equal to 5.75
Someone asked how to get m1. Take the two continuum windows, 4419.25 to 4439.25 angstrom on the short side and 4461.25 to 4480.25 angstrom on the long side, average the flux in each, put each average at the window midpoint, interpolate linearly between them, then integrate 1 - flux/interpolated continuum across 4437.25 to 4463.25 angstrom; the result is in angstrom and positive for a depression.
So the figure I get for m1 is 0.5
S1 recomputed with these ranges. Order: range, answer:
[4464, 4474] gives 5.74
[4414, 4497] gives 5.87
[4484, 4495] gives 6.16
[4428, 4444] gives 5.77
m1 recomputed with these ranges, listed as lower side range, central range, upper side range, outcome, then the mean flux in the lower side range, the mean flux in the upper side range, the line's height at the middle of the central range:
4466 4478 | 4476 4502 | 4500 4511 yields 0.9 angstrom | 5.92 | 6.95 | 6.44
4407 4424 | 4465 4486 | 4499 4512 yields 2.0 angstrom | 5.81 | 6.92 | 6.55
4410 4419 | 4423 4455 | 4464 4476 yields -0.3 angstrom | 5.82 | 5.82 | 5.82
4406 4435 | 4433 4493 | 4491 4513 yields 4.0 angstrom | 5.81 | 6.69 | 6.27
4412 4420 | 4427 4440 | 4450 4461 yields -0.2 angstrom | 5.89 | 5.62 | 5.77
